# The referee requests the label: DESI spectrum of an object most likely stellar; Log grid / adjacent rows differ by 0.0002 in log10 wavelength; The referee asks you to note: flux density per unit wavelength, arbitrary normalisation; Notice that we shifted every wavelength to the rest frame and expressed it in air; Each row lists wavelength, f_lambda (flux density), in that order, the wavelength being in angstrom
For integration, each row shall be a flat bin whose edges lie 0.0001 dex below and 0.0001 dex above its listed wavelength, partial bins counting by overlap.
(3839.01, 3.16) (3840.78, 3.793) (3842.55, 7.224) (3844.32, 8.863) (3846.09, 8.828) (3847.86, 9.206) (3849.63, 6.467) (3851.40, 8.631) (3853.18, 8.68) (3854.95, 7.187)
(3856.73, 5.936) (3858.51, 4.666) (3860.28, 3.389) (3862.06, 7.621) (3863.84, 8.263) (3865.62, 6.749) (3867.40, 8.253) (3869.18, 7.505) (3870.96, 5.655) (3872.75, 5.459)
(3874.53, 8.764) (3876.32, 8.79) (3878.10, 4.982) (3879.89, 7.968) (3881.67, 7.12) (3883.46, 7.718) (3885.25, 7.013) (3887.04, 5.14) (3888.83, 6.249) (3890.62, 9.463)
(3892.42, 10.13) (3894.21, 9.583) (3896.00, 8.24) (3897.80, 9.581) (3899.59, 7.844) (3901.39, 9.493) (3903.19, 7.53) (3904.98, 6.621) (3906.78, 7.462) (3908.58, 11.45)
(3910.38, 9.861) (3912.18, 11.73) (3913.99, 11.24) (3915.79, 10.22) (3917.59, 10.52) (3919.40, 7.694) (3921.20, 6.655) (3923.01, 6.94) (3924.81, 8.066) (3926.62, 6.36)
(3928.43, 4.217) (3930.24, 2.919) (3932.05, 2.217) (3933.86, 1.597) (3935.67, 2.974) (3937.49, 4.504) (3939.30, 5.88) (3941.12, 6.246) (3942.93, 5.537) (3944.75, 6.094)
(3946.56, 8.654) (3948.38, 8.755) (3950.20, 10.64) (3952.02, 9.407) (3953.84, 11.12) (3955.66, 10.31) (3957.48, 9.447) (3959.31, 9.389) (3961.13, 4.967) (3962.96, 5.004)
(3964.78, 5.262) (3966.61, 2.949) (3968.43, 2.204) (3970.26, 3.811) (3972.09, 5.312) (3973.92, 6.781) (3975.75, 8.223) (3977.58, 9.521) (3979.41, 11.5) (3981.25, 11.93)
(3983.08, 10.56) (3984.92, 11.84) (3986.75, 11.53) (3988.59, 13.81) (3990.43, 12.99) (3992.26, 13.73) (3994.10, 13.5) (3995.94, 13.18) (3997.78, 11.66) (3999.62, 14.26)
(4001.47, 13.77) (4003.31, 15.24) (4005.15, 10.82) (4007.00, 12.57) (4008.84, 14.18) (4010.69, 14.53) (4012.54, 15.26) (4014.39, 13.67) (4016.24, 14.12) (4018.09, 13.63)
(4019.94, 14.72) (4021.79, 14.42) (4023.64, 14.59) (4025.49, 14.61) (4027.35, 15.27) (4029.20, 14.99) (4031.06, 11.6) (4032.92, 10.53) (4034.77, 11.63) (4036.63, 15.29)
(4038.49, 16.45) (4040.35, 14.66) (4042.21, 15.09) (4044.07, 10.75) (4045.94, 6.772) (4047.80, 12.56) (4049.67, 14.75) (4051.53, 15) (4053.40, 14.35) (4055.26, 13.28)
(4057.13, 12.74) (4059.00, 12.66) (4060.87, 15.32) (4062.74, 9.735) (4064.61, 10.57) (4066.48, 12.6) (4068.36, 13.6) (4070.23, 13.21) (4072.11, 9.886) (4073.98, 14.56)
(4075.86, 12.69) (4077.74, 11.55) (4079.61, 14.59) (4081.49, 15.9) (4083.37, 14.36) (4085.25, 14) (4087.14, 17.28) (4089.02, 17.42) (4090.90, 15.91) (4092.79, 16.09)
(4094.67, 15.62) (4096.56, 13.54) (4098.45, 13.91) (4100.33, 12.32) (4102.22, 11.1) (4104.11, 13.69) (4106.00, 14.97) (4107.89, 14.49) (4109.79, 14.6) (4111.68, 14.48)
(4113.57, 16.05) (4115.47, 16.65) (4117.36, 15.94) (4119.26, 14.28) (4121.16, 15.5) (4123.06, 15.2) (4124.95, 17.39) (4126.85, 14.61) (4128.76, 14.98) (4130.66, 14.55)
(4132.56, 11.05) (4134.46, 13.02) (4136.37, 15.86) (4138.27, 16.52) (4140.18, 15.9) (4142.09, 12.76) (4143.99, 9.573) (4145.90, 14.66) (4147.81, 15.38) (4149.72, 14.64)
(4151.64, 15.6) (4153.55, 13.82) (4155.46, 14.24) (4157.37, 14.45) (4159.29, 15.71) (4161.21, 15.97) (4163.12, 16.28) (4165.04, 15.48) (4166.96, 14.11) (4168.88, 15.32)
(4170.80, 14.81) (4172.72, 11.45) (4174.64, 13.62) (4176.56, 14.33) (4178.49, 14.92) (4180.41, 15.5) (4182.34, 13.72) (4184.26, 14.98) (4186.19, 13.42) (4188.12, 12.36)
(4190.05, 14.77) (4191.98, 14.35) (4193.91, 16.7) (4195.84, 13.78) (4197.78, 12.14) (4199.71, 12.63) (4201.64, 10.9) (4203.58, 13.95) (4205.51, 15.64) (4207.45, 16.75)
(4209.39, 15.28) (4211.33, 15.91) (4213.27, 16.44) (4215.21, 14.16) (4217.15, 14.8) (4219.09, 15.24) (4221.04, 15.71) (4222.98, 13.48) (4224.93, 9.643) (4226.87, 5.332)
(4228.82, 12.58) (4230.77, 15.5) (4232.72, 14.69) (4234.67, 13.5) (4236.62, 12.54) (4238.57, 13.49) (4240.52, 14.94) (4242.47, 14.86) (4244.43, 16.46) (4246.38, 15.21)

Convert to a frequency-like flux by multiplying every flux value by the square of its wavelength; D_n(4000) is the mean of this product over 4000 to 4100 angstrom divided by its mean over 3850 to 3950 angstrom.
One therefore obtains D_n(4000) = 2.04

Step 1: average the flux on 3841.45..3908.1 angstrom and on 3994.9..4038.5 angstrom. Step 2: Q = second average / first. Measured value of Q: 1.8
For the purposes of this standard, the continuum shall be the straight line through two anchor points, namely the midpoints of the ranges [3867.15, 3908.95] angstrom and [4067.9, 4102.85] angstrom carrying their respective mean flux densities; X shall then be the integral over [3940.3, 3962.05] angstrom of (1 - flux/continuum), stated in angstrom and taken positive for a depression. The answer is 3.2 angstrom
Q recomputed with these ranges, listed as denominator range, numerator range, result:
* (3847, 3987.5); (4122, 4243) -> 1.90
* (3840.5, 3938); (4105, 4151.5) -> 2.01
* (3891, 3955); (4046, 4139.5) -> 1.84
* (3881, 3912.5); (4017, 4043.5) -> 1.67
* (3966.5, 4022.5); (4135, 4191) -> 1.25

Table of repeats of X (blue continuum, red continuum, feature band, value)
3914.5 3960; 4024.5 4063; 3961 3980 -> 6.7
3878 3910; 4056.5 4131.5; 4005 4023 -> -3.3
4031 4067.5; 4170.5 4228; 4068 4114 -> -3.8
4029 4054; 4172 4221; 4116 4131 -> -1.8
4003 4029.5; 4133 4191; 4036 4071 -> 2.7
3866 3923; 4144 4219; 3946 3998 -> 3.9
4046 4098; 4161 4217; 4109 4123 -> -1.4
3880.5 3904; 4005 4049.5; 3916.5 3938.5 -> 9.3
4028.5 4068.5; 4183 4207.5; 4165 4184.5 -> -0.7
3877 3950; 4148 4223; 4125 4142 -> -1.8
